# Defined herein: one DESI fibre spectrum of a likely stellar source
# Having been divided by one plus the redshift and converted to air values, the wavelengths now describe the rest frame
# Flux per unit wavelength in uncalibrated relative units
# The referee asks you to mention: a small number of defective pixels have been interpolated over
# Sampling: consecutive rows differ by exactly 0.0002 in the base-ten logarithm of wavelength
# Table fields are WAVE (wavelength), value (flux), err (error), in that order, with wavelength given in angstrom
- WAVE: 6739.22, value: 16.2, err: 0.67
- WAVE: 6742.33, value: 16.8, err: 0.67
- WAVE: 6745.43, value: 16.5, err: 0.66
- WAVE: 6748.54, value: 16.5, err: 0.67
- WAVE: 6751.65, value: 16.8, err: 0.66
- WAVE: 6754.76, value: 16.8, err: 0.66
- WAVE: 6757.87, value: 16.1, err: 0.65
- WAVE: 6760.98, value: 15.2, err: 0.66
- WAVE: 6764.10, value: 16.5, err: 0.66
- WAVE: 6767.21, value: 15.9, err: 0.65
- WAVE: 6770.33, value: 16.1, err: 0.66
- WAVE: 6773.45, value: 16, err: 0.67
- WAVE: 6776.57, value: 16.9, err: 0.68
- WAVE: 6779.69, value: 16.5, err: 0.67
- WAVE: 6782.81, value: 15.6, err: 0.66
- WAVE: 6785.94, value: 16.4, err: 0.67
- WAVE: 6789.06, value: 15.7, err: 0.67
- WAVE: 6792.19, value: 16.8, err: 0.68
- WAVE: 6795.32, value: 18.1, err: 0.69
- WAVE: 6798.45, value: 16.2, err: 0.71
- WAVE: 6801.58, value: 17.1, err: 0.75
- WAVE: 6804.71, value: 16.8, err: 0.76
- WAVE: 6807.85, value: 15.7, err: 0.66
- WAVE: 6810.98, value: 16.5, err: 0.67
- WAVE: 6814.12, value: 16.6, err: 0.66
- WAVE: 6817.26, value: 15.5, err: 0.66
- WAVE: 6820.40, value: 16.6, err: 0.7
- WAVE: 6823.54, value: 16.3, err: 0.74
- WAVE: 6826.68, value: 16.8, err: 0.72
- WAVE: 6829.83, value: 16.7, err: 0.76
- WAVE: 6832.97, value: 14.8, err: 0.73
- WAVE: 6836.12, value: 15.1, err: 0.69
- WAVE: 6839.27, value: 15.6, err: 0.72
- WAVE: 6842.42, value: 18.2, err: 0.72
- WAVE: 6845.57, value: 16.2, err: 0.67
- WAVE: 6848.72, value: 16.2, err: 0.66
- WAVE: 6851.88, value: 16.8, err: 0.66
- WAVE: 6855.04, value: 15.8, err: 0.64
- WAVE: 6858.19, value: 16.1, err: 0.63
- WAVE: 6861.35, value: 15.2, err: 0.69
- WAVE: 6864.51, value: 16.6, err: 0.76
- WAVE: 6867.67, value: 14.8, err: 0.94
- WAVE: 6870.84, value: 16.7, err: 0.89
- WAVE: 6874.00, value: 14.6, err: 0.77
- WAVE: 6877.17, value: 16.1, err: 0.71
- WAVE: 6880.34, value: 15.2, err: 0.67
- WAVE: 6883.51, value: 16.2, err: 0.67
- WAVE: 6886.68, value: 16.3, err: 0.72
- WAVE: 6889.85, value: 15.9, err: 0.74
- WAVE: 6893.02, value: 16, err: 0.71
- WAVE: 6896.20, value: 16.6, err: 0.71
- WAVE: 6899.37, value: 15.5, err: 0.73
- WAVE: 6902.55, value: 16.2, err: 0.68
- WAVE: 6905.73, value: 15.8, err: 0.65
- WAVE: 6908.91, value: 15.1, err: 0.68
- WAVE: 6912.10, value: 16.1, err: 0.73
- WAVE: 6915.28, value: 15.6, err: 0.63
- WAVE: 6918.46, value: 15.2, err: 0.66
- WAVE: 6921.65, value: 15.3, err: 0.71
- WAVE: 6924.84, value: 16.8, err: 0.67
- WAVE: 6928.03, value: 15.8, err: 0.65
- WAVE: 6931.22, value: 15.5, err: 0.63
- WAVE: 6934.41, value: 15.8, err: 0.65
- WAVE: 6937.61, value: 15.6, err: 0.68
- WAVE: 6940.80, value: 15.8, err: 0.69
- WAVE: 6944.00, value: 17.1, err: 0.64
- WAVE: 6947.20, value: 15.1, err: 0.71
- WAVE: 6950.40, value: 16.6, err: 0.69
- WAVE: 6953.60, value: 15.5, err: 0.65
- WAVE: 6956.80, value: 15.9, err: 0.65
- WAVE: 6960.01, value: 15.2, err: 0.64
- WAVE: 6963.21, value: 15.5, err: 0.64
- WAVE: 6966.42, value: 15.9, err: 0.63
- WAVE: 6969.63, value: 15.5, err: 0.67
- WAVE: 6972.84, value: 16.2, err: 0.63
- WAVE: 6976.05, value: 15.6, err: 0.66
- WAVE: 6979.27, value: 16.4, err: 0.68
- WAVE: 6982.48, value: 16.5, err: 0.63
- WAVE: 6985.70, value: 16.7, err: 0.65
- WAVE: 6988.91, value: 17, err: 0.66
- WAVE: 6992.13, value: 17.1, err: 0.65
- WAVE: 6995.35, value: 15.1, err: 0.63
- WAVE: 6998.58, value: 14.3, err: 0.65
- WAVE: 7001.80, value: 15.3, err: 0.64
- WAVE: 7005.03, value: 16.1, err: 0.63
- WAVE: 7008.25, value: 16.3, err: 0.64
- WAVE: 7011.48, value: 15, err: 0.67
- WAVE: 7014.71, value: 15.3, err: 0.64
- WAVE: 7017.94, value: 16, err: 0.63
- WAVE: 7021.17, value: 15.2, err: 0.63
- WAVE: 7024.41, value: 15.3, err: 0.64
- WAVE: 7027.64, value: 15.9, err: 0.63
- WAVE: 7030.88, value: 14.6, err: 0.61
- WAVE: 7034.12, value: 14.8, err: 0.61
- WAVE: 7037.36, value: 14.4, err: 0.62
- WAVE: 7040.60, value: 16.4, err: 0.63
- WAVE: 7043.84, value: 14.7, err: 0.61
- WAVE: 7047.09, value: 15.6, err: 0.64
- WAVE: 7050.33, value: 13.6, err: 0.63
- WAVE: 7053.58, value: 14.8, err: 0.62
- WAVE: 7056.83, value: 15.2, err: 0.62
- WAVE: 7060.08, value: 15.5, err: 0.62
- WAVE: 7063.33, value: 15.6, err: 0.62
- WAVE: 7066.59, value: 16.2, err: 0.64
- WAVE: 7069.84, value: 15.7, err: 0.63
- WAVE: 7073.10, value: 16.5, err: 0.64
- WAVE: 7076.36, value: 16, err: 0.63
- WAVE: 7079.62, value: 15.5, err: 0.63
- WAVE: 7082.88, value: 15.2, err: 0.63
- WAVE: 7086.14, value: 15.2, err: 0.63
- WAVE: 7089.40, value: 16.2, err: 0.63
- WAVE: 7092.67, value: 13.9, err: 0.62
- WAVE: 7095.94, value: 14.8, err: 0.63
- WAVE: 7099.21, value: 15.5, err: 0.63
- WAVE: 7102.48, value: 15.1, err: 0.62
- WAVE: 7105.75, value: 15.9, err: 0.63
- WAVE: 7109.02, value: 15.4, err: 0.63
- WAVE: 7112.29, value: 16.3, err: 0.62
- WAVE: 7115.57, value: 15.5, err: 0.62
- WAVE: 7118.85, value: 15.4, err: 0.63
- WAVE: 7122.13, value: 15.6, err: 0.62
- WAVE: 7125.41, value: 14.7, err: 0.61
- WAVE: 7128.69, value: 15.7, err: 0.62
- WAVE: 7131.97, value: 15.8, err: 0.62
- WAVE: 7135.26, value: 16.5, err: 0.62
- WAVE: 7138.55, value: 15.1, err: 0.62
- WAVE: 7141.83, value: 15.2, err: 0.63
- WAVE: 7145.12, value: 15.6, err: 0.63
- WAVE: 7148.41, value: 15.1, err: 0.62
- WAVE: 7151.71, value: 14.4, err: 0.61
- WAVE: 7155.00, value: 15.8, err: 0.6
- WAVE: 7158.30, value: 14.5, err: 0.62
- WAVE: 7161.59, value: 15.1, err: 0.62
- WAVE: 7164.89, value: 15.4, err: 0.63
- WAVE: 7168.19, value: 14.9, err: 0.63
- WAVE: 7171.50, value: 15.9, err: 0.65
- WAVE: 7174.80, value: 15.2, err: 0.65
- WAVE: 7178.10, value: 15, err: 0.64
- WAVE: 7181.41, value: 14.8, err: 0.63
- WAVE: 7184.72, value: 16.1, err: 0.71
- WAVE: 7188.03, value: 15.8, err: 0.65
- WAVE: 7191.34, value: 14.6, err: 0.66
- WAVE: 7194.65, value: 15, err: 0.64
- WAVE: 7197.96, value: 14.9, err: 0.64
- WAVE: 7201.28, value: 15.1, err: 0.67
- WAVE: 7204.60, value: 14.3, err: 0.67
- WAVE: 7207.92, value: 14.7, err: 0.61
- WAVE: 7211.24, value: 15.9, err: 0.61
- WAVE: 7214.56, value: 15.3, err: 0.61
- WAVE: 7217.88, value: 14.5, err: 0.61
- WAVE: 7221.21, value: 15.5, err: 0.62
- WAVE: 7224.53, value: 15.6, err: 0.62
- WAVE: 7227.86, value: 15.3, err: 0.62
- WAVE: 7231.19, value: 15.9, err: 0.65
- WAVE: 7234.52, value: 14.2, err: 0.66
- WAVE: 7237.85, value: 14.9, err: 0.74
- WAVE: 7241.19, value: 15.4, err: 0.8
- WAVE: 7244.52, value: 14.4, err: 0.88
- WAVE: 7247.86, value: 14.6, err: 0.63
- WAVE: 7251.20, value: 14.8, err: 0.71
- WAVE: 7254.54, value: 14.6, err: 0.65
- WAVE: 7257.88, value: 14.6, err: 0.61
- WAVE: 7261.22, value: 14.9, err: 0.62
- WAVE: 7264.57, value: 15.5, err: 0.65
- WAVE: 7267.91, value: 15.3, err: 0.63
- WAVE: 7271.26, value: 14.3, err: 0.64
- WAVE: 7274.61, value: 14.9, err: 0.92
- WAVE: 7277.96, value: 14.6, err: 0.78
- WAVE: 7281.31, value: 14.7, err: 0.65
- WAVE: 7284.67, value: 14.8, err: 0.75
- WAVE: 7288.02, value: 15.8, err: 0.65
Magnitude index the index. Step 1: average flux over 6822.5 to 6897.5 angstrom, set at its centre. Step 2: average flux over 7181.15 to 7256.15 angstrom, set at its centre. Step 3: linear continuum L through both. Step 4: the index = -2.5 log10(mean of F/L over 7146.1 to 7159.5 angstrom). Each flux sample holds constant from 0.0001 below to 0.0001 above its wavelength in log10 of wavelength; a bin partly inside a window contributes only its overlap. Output 0.02 mag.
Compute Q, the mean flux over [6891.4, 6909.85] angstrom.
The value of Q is 15.9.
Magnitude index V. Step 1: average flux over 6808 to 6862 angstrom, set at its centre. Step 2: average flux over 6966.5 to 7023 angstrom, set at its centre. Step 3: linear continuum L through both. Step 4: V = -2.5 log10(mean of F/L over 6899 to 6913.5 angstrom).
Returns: 0.02 mag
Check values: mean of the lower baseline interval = 16.2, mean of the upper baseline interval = 15.9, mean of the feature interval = 15.7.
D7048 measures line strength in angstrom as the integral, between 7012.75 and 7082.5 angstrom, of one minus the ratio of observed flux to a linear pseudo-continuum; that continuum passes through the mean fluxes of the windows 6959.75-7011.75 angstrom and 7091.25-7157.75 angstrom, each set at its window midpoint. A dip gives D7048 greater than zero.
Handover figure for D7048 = 1.3 angstrom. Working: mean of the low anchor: 15.9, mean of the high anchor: 15.4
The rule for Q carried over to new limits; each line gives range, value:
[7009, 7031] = 15.4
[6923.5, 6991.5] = 16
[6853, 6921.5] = 15.8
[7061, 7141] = 15.6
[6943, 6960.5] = 15.9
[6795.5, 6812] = 16.6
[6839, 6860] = 16.5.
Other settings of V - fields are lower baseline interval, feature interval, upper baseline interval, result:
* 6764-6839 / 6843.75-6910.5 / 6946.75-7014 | 0.01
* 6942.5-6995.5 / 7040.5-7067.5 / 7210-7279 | 0.04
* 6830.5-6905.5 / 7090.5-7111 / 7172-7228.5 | 0.02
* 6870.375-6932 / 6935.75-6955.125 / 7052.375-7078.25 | -0.01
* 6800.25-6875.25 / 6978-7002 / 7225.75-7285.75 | -0.03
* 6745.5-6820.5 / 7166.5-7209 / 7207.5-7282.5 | 0.00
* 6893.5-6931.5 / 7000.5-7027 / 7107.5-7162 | 0.00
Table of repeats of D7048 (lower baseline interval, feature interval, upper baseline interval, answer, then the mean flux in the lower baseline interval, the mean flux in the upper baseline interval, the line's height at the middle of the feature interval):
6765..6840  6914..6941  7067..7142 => 0.4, 16.3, 15.5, 16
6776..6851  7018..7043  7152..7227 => 0.7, 16.4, 15.2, 15.7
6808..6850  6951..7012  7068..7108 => -0.4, 16.2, 15.5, 15.8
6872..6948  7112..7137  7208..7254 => -0.5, 15.8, 15.1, 15.3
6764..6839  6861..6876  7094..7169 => 0.4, 16.3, 15.4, 16.1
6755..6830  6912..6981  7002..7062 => -0.7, 16.4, 15.3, 15.7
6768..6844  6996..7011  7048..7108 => 0.2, 16.4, 15.4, 15.6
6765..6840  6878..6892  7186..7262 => 0.1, 16.3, 15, 16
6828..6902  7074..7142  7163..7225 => -0.4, 16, 15.2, 15.4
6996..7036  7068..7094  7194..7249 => -0.5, 15.3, 15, 15.2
